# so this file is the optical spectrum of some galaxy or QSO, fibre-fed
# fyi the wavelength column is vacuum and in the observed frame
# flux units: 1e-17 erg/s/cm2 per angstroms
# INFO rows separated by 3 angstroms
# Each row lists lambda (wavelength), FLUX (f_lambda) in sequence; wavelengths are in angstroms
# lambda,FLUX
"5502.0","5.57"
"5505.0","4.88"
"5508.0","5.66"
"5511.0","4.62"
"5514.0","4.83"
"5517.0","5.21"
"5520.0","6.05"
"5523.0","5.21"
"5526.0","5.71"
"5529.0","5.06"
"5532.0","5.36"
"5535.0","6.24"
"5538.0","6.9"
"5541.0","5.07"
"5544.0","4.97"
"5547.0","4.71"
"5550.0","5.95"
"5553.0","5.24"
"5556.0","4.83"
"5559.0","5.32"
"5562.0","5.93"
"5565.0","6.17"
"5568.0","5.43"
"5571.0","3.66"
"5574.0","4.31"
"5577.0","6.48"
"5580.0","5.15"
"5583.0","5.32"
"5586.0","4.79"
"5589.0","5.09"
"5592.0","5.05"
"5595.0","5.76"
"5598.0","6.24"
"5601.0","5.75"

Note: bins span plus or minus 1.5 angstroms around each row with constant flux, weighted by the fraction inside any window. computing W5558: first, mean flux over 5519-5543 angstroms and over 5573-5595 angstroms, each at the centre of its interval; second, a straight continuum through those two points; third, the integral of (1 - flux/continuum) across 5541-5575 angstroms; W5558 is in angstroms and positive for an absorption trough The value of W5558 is 1.9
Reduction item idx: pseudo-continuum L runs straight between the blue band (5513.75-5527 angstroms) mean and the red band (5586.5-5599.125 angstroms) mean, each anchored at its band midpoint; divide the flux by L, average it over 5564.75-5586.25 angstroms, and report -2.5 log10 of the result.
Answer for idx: 0.07 mag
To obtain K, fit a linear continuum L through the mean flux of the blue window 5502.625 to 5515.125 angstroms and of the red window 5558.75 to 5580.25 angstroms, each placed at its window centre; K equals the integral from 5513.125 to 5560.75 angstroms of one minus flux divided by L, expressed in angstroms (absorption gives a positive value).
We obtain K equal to -2.4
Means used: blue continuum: 5.04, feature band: 5.43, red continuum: 5.31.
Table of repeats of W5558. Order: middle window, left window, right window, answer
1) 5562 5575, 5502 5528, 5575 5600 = 0.9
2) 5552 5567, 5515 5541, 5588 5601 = 0.3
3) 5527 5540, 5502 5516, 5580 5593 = -2.0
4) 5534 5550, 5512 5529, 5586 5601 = -0.6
